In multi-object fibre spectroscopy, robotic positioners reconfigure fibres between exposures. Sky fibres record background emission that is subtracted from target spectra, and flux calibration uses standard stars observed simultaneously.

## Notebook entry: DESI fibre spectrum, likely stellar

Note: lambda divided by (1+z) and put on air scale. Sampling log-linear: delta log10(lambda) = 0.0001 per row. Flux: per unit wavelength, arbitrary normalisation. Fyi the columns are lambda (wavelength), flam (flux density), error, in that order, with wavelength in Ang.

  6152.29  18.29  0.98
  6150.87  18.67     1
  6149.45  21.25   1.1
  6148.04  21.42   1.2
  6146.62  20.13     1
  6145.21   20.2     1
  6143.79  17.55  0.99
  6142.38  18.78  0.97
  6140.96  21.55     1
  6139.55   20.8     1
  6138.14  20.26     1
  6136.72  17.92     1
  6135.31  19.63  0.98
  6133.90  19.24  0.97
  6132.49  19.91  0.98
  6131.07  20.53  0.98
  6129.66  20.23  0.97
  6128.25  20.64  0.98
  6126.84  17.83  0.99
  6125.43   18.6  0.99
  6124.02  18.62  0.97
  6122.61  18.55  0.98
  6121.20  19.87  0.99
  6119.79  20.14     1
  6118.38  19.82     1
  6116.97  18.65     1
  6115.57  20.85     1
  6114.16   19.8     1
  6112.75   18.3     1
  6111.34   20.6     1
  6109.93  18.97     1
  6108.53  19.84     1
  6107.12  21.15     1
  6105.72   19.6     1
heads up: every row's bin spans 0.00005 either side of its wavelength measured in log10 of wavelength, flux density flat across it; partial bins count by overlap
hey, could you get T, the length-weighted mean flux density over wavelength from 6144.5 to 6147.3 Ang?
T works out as 20.2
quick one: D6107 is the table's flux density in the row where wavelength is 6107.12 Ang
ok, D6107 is 21.15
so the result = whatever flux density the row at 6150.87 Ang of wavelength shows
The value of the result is 18.67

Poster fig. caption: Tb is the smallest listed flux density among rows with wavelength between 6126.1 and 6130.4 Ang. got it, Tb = 17.83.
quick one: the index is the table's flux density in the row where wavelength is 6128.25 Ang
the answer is 20.64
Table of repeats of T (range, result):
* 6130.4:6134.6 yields 19.9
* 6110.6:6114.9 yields 19.5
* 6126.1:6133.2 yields 19.8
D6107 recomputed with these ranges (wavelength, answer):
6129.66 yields 20.23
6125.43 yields 18.6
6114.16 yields 19.8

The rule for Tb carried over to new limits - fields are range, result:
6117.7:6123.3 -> 18.55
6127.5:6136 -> 19.24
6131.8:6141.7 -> 17.92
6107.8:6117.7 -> 18.3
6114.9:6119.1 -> 18.65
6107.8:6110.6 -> 18.97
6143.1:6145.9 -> 17.55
